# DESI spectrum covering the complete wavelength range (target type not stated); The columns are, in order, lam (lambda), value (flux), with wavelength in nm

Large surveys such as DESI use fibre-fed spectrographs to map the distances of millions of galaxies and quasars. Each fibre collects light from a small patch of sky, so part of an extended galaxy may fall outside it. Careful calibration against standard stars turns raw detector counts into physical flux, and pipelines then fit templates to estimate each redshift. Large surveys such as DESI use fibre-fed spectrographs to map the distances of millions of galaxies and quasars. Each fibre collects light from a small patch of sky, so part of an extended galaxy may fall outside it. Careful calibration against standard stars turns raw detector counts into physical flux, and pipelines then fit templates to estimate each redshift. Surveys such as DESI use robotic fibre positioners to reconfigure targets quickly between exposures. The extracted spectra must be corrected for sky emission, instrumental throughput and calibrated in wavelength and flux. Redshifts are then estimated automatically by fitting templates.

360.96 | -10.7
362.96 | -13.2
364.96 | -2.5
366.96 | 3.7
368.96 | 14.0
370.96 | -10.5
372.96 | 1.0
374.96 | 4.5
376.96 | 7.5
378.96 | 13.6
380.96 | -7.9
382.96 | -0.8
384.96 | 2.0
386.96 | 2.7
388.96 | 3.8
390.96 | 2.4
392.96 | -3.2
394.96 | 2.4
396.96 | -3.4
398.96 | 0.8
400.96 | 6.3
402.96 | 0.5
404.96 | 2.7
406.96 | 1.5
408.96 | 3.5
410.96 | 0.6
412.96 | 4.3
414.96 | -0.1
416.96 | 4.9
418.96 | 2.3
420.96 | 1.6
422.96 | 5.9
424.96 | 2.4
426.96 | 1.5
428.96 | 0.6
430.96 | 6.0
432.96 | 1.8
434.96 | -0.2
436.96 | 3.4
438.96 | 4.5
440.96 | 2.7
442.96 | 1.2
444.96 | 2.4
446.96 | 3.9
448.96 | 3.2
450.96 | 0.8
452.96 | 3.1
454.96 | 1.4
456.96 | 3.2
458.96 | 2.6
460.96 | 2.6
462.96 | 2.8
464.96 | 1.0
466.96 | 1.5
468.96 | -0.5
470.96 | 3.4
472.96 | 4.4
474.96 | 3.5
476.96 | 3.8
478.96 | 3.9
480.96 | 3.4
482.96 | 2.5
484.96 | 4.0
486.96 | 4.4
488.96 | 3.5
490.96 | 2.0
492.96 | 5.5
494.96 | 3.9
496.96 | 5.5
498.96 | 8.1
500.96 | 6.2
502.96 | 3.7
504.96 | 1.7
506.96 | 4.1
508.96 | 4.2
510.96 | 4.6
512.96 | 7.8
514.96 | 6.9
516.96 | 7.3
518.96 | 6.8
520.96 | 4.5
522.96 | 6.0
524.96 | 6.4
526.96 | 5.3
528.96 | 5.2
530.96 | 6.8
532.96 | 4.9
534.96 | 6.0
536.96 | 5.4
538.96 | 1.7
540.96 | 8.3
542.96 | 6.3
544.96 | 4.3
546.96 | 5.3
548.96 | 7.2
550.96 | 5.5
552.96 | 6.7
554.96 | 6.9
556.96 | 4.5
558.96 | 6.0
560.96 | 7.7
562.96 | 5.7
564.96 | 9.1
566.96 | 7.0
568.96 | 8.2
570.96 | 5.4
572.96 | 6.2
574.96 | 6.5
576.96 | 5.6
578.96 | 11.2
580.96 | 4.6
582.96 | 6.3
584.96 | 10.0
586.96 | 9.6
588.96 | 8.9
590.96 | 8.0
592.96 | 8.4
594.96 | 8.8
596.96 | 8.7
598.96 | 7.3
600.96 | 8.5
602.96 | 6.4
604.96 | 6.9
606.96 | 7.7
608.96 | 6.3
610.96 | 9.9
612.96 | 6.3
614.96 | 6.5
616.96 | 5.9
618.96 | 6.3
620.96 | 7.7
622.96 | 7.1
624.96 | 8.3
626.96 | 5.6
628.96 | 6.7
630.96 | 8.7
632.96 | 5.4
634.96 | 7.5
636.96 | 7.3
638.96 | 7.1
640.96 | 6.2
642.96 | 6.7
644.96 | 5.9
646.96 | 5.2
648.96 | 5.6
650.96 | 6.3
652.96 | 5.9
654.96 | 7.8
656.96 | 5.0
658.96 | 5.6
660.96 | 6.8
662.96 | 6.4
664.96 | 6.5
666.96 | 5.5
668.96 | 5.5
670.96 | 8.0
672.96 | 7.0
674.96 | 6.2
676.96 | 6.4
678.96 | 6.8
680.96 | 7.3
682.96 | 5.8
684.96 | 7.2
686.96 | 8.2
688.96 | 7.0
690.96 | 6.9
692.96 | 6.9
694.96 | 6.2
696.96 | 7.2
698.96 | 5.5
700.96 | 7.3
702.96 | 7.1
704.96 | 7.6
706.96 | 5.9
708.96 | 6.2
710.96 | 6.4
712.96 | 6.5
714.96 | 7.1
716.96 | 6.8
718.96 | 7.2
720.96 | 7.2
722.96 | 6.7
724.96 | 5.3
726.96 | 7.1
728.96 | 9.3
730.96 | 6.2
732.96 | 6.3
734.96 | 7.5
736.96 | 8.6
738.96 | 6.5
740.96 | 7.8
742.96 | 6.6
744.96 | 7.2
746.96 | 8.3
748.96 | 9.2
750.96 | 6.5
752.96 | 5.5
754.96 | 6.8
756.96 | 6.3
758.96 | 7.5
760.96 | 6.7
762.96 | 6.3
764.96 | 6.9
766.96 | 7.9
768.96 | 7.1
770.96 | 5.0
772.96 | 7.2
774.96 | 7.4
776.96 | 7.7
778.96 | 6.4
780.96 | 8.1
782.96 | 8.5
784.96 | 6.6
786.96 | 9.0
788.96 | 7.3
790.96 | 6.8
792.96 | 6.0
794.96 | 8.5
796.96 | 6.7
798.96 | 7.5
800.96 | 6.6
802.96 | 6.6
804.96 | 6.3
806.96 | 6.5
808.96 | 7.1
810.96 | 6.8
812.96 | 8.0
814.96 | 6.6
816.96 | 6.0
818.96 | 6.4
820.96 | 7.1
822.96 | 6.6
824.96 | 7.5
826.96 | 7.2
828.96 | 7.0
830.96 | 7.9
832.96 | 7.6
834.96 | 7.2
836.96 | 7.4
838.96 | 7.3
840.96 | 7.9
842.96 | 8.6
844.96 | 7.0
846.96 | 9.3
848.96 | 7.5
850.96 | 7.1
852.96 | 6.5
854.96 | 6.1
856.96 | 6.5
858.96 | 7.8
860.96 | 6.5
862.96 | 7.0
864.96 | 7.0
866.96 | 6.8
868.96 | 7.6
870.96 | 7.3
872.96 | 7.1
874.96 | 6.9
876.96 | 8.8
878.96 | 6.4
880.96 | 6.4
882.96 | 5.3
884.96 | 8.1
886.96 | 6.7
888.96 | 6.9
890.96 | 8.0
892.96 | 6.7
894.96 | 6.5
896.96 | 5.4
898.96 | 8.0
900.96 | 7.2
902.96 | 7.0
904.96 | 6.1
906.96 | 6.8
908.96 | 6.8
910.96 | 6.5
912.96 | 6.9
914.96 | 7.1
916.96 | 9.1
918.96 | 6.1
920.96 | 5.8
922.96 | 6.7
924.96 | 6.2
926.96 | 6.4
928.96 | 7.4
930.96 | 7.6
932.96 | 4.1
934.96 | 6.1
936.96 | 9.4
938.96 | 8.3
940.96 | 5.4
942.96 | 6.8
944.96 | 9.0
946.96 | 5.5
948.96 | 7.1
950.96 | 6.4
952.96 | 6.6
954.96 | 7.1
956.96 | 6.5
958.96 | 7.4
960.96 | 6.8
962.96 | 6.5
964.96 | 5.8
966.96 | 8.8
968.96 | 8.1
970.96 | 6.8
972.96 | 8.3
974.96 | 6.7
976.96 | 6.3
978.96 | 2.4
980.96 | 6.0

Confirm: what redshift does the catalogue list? 0.29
